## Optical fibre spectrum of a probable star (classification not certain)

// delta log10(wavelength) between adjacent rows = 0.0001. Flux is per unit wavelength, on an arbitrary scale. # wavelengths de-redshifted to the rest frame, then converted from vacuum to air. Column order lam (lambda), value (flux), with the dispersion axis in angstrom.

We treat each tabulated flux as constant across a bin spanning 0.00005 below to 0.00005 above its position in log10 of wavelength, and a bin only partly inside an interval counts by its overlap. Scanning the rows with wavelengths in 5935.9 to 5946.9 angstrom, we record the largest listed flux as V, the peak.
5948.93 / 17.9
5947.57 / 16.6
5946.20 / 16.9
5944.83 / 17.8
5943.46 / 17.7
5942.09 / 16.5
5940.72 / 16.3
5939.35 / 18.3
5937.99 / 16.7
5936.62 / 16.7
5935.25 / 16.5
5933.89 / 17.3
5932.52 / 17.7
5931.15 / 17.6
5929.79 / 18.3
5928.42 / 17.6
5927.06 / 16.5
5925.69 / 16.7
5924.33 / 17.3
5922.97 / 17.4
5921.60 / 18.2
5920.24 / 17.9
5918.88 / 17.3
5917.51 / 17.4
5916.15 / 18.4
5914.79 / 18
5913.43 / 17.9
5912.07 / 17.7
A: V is 18.3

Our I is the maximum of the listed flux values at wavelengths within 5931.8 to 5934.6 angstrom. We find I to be 17.7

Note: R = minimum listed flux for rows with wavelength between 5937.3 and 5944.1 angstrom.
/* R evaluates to 16.3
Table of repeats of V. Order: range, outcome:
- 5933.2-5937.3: 17.3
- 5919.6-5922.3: 18.2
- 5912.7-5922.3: 18.4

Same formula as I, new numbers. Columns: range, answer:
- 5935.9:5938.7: 16.7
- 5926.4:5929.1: 17.6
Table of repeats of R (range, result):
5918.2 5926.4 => 16.7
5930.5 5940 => 16.5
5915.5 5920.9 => 17.3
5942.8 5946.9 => 16.9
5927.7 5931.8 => 17.6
